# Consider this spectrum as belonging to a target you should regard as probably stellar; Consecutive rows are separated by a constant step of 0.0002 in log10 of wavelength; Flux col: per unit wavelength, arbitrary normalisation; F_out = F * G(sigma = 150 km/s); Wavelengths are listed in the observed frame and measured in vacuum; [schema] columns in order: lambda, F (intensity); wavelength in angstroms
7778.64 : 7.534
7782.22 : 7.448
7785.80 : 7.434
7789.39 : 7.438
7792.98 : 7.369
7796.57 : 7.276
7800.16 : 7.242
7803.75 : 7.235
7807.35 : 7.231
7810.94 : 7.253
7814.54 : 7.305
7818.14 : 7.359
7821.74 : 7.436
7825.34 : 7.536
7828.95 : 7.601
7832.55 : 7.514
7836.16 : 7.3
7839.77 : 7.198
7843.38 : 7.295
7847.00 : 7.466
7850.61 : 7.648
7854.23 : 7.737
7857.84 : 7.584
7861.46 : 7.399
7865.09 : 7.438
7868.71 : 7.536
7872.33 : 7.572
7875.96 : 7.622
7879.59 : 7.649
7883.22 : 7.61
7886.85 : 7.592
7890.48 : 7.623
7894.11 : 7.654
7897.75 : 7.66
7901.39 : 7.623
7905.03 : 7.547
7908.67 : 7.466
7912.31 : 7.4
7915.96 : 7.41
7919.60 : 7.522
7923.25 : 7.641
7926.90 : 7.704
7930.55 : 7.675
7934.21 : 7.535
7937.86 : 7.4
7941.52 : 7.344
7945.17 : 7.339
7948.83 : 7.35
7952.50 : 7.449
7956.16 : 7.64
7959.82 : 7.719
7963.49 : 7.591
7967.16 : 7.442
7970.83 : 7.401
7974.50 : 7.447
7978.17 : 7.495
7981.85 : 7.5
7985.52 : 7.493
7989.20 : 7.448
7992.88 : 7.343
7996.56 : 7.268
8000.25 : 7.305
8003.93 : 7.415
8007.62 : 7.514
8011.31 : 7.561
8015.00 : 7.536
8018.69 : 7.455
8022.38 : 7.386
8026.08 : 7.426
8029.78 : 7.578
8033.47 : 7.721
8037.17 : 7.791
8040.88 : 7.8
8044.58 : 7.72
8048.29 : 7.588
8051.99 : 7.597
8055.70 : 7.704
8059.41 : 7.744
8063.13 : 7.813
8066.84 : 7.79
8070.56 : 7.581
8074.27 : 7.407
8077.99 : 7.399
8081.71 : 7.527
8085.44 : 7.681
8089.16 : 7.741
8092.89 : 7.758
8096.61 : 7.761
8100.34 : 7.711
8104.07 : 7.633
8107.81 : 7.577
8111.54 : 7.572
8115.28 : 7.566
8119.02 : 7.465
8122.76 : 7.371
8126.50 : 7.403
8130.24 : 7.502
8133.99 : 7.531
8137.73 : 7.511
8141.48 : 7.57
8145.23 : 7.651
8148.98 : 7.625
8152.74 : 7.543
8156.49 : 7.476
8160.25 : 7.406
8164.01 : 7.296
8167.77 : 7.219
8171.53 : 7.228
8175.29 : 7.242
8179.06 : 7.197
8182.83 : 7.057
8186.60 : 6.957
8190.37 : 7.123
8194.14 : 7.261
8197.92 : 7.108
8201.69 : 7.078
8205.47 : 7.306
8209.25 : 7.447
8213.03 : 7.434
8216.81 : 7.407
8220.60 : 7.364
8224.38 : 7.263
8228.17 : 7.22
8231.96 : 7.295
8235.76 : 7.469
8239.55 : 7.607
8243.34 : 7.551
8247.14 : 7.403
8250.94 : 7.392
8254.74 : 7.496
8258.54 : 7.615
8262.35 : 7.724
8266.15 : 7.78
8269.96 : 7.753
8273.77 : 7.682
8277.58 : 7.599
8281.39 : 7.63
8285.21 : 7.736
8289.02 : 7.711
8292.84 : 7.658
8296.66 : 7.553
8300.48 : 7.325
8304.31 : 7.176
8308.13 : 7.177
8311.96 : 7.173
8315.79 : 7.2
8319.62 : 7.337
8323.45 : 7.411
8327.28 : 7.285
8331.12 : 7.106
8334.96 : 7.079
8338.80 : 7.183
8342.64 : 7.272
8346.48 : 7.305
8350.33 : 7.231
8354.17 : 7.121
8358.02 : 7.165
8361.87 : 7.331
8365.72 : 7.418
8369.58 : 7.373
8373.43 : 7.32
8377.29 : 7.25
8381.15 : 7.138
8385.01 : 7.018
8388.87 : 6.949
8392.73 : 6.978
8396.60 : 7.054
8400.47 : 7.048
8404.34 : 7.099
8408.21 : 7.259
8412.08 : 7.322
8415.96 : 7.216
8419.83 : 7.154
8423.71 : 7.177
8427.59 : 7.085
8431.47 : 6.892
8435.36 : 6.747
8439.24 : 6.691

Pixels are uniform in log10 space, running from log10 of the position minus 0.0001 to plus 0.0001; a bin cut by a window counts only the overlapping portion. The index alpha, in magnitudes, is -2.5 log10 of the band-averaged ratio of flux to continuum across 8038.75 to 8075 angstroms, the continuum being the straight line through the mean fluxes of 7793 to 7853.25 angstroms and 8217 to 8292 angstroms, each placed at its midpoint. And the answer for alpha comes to -0.03 mag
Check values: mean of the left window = 7.37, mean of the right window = 7.54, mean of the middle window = 7.68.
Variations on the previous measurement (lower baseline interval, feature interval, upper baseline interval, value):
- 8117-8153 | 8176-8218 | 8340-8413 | 0.03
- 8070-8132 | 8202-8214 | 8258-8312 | 0.03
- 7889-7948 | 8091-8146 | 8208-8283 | -0.01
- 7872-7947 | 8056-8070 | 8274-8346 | -0.04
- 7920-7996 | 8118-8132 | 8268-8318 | 0.01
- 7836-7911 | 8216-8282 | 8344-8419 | -0.03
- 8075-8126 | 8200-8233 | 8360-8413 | 0.02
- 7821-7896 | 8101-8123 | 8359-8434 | -0.03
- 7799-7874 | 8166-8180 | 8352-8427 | 0.01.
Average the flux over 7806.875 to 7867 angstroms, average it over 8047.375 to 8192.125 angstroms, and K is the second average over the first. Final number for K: 1.0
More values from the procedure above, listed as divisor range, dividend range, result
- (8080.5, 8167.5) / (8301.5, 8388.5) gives 0.96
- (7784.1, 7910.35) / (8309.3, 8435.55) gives 0.96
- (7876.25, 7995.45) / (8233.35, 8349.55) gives 0.99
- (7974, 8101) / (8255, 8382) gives 0.98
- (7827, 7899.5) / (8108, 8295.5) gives 0.99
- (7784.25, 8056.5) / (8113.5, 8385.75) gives 0.98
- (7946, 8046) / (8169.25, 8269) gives 0.98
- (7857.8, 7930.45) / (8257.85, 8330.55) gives 0.99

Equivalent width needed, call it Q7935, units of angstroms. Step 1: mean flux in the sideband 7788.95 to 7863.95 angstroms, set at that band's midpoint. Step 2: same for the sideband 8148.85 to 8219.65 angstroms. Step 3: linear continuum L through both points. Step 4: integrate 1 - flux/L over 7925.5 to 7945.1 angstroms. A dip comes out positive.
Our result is -0.39 angstroms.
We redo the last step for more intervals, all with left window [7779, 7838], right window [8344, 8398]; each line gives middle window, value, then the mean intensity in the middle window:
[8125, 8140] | -0.45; 7.49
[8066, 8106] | -1.90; 7.63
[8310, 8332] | -0.15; 7.26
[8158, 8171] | -0.08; 7.3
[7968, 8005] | -0.47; 7.41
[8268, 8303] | -1.94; 7.62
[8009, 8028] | -0.43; 7.47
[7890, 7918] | -0.75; 7.54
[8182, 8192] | 0.29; 7.04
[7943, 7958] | -0.23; 7.45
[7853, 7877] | -0.62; 7.55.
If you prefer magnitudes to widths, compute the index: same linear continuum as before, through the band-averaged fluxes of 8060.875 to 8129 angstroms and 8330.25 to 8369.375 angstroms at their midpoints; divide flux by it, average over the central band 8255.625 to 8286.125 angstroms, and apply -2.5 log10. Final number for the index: -0.049 mag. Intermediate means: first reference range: 7.6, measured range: 7.68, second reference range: 7.23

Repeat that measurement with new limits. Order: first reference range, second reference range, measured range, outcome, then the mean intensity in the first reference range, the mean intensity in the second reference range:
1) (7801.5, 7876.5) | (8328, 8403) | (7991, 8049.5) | -0.026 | 7.44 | 7.18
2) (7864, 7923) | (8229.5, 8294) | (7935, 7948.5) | 0.027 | 7.56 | 7.59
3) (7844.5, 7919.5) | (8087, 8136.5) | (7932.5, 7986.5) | 0.013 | 7.56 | 7.58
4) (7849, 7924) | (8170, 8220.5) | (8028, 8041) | -0.045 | 7.57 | 7.22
